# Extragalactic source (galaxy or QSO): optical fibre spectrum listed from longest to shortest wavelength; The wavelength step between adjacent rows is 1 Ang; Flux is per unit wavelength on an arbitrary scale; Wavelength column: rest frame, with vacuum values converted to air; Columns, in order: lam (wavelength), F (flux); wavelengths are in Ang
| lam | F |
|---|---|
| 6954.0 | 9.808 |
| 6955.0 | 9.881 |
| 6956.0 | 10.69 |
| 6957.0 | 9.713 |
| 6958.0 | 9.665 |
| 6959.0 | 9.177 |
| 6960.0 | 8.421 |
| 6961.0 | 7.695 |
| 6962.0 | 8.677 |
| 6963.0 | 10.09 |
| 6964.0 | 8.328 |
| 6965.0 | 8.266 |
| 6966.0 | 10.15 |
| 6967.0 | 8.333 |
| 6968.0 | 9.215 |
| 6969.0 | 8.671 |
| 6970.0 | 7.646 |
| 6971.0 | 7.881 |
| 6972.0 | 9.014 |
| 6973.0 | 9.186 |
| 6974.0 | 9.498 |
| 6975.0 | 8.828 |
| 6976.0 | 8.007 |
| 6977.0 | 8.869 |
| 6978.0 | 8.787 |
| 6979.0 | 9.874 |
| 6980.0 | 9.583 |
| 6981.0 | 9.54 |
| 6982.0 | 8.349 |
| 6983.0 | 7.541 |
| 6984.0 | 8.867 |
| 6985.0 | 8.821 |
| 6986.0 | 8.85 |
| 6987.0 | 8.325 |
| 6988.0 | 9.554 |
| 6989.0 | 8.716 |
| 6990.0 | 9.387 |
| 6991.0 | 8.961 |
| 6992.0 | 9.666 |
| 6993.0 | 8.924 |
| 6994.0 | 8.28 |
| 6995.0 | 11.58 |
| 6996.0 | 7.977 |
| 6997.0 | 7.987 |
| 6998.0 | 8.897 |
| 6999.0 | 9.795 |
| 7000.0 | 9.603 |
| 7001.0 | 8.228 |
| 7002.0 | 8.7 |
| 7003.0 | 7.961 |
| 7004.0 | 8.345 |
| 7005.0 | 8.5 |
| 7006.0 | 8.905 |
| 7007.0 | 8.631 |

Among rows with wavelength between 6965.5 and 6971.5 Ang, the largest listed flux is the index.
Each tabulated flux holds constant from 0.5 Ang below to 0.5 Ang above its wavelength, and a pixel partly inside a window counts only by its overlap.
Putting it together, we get 10.15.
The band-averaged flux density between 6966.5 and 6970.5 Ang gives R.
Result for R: 8.47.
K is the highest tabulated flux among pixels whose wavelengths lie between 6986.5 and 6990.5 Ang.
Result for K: 9.554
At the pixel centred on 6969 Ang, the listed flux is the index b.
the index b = 8.671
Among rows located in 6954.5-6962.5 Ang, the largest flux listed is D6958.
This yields 10.69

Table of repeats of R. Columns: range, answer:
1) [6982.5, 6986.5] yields 8.52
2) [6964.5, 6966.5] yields 9.21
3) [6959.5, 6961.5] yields 8.06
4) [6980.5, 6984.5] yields 8.57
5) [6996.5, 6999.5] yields 8.89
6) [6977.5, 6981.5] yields 9.45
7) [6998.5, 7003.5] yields 8.86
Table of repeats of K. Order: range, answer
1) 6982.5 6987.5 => 8.867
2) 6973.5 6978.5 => 9.498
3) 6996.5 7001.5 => 9.795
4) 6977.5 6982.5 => 9.874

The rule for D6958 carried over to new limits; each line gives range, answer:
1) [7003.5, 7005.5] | 8.5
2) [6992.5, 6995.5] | 11.58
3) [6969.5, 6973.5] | 9.186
